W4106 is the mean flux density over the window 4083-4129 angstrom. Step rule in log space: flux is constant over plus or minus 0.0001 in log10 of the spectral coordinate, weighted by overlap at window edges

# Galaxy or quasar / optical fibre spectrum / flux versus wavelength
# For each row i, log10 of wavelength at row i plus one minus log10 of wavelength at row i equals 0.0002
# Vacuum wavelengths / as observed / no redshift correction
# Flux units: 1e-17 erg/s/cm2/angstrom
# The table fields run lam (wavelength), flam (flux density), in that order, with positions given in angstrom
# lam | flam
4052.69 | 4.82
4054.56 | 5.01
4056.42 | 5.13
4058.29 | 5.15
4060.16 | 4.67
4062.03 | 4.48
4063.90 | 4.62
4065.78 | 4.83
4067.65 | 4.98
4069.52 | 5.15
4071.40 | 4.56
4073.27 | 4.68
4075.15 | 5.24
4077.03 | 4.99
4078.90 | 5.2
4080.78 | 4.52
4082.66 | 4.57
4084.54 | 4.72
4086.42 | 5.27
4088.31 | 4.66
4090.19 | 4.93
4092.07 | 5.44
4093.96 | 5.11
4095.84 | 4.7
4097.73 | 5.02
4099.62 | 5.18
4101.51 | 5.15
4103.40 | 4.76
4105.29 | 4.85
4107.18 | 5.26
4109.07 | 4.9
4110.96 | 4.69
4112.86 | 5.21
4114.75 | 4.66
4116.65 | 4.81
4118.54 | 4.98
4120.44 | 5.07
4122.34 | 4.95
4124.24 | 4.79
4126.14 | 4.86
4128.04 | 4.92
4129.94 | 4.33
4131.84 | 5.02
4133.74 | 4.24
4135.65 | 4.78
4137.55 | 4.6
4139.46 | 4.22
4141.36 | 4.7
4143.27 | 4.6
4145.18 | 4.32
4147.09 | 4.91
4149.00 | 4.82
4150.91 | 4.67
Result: 4.95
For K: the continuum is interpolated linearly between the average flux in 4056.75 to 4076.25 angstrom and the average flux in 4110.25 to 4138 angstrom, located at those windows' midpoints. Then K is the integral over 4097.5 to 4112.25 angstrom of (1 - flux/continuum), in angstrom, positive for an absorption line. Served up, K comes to -0.5 angstrom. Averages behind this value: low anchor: 4.84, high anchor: 4.8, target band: 4.98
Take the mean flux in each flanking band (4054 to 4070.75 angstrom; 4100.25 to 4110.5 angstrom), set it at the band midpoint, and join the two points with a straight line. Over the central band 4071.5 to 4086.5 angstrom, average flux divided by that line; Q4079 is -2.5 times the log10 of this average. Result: 0.01 mag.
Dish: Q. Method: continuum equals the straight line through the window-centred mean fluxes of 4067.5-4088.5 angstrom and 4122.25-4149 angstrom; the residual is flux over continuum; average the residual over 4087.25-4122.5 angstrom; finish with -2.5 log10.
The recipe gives -0.042 mag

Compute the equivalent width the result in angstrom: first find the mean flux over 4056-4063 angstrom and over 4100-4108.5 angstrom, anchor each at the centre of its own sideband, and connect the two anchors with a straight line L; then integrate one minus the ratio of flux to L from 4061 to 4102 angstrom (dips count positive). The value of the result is 0.1 angstrom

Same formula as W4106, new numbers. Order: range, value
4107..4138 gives 4.82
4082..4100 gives 4.96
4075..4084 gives 4.87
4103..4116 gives 4.91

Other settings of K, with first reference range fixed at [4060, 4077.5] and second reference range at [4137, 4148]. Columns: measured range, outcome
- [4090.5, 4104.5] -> -1.0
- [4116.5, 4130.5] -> -0.7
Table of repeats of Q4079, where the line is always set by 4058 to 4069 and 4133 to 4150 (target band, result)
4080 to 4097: -0.038 mag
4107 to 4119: -0.058 mag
